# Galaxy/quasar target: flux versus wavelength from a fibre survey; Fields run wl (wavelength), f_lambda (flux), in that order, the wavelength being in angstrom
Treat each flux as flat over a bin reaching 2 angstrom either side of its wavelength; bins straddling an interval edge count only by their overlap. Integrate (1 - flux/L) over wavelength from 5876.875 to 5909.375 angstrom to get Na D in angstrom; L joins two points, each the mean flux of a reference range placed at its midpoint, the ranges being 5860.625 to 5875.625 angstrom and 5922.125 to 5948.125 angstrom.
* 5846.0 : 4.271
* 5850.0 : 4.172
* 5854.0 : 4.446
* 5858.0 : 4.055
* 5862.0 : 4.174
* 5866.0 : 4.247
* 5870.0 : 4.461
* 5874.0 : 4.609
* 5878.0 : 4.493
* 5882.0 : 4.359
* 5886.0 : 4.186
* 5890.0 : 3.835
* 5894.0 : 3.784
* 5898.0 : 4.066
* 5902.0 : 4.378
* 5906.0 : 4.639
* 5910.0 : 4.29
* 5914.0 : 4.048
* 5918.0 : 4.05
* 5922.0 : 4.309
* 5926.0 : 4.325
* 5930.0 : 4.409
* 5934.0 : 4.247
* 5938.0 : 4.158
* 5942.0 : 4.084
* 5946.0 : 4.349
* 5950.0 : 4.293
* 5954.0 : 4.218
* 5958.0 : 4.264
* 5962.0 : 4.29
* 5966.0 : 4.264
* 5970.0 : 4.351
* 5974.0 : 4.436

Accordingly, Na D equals 0.9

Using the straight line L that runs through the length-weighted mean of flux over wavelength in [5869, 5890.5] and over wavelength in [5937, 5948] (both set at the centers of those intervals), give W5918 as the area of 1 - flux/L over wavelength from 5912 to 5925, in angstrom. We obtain 0.3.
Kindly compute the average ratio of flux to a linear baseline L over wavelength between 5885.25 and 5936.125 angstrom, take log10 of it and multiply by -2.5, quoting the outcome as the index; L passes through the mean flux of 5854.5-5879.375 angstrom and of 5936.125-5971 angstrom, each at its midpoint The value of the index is 0.02 mag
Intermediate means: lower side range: 4.34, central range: 4.2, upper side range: 4.25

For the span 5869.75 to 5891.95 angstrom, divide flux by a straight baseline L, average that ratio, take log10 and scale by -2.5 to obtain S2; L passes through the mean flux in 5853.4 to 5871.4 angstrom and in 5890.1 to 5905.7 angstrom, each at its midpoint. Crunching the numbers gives -0.03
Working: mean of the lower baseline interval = 4.26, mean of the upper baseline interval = 4.11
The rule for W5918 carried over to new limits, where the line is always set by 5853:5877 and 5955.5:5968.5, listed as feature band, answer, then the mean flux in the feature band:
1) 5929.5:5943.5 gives 0.3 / 4.21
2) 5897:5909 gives -0.2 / 4.38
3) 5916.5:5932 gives 0.1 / 4.28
